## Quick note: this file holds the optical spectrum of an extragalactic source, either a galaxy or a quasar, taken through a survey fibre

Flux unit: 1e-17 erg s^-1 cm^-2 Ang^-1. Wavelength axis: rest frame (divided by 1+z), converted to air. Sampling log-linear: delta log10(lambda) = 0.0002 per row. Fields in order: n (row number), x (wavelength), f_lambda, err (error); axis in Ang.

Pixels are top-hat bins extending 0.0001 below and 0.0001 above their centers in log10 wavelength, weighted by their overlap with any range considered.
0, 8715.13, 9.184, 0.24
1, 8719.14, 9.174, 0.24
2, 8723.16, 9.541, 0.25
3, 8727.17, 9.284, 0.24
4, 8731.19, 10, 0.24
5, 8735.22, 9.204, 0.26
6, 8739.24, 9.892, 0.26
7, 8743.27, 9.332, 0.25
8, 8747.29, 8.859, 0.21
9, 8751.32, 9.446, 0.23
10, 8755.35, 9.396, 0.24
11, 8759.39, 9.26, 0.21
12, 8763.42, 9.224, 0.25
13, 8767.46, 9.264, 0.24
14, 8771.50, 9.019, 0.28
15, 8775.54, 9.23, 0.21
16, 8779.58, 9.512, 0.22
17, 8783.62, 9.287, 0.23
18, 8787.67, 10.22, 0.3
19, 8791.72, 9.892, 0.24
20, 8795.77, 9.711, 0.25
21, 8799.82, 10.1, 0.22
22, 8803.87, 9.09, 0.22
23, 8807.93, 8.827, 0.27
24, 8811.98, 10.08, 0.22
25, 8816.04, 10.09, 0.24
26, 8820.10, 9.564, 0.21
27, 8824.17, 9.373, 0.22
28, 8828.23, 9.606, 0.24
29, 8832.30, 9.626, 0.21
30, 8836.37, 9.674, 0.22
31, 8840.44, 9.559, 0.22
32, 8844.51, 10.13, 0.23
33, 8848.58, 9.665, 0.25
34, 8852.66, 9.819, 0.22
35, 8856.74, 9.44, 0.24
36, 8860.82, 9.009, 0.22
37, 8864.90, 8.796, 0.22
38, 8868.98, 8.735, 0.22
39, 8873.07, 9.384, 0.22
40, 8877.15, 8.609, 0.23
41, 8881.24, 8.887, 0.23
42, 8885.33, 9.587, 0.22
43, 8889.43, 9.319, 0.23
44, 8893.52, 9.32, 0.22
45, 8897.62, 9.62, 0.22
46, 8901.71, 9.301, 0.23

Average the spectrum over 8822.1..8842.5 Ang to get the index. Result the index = 9.57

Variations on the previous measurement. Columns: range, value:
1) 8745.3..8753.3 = 9.15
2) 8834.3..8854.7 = 9.77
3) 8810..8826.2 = 9.77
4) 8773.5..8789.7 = 9.56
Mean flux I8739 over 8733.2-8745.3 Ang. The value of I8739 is 9.47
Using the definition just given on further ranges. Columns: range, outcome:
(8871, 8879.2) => 9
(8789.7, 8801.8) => 9.9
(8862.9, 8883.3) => 8.89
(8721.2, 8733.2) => 9.62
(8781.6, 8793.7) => 9.8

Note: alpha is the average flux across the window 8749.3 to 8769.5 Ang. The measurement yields 9.31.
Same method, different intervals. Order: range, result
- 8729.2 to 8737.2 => 9.59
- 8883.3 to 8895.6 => 9.4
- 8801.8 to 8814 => 9.34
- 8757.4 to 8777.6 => 9.2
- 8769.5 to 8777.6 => 9.13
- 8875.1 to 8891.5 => 9.1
